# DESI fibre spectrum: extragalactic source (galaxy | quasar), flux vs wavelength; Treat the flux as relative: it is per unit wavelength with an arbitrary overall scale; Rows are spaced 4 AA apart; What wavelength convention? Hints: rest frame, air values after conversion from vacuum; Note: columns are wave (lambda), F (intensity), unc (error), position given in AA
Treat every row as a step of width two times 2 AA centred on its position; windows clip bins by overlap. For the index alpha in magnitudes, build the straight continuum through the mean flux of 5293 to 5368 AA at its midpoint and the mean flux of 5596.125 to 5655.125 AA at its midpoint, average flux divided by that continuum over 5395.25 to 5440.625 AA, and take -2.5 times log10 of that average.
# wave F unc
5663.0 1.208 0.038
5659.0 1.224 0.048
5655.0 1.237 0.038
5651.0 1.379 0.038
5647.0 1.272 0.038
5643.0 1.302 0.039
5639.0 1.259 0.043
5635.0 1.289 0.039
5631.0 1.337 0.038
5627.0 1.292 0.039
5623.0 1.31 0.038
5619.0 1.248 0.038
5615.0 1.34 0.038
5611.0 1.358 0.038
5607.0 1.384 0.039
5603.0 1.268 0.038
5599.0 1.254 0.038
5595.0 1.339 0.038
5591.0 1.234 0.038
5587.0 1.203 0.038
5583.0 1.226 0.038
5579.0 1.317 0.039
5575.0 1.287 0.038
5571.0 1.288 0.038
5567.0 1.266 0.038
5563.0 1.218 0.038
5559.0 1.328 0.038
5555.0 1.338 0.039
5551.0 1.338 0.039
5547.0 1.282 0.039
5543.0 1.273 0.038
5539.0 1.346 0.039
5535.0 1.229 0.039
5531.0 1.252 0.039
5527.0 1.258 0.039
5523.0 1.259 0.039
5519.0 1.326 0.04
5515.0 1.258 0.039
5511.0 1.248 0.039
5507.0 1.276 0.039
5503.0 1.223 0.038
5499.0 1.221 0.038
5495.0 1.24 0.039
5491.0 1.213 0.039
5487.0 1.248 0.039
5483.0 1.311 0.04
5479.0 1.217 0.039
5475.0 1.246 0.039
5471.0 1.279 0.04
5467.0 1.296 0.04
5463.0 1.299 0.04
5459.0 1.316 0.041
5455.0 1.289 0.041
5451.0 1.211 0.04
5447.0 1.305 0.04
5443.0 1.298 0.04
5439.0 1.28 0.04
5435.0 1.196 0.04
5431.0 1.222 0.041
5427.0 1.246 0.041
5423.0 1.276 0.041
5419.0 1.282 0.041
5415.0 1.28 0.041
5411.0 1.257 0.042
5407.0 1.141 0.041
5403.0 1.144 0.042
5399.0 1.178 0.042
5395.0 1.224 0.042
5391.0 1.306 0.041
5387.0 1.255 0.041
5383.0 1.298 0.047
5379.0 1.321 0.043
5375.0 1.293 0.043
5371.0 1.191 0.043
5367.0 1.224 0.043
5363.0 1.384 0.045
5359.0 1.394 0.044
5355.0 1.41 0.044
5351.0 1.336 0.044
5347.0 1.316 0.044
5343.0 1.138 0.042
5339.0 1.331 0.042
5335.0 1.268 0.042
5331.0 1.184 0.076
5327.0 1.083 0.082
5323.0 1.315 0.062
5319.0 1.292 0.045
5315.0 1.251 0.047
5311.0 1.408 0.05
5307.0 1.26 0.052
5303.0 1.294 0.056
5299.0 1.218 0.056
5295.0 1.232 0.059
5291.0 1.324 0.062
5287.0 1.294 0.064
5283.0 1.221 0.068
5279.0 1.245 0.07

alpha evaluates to 0.053 mag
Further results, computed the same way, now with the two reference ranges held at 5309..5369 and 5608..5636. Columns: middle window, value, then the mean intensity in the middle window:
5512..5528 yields 0.03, 1.27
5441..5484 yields 0.02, 1.28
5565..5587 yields 0.03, 1.27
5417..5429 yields 0.02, 1.27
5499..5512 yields 0.05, 1.24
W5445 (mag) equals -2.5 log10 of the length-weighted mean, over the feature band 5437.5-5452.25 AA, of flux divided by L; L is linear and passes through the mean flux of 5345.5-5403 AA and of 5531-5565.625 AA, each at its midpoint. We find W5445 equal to 0.012 mag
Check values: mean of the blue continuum 1.29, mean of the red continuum 1.29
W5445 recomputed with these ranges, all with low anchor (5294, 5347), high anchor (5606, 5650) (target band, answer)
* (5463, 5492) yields 0.02 mag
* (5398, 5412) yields 0.08 mag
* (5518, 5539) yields 0.02 mag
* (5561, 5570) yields 0.04 mag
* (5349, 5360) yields -0.10 mag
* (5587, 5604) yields 0.03 mag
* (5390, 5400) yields 0.03 mag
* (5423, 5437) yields 0.04 mag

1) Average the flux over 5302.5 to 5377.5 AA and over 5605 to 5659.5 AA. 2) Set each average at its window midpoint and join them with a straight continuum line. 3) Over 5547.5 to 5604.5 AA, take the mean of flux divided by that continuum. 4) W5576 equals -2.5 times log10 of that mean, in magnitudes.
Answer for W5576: 0.02 mag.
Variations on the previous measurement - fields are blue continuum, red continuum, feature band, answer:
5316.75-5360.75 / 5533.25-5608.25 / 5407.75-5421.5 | 0.02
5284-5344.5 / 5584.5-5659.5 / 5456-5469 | -0.02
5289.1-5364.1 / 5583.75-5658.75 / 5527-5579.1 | 0.00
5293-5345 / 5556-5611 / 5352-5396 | -0.04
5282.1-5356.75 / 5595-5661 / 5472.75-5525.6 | 0.03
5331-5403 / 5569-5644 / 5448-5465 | 0.00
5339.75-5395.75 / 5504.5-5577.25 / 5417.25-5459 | 0.02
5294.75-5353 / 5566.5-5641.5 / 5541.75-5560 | -0.02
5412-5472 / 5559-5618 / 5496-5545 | 0.01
